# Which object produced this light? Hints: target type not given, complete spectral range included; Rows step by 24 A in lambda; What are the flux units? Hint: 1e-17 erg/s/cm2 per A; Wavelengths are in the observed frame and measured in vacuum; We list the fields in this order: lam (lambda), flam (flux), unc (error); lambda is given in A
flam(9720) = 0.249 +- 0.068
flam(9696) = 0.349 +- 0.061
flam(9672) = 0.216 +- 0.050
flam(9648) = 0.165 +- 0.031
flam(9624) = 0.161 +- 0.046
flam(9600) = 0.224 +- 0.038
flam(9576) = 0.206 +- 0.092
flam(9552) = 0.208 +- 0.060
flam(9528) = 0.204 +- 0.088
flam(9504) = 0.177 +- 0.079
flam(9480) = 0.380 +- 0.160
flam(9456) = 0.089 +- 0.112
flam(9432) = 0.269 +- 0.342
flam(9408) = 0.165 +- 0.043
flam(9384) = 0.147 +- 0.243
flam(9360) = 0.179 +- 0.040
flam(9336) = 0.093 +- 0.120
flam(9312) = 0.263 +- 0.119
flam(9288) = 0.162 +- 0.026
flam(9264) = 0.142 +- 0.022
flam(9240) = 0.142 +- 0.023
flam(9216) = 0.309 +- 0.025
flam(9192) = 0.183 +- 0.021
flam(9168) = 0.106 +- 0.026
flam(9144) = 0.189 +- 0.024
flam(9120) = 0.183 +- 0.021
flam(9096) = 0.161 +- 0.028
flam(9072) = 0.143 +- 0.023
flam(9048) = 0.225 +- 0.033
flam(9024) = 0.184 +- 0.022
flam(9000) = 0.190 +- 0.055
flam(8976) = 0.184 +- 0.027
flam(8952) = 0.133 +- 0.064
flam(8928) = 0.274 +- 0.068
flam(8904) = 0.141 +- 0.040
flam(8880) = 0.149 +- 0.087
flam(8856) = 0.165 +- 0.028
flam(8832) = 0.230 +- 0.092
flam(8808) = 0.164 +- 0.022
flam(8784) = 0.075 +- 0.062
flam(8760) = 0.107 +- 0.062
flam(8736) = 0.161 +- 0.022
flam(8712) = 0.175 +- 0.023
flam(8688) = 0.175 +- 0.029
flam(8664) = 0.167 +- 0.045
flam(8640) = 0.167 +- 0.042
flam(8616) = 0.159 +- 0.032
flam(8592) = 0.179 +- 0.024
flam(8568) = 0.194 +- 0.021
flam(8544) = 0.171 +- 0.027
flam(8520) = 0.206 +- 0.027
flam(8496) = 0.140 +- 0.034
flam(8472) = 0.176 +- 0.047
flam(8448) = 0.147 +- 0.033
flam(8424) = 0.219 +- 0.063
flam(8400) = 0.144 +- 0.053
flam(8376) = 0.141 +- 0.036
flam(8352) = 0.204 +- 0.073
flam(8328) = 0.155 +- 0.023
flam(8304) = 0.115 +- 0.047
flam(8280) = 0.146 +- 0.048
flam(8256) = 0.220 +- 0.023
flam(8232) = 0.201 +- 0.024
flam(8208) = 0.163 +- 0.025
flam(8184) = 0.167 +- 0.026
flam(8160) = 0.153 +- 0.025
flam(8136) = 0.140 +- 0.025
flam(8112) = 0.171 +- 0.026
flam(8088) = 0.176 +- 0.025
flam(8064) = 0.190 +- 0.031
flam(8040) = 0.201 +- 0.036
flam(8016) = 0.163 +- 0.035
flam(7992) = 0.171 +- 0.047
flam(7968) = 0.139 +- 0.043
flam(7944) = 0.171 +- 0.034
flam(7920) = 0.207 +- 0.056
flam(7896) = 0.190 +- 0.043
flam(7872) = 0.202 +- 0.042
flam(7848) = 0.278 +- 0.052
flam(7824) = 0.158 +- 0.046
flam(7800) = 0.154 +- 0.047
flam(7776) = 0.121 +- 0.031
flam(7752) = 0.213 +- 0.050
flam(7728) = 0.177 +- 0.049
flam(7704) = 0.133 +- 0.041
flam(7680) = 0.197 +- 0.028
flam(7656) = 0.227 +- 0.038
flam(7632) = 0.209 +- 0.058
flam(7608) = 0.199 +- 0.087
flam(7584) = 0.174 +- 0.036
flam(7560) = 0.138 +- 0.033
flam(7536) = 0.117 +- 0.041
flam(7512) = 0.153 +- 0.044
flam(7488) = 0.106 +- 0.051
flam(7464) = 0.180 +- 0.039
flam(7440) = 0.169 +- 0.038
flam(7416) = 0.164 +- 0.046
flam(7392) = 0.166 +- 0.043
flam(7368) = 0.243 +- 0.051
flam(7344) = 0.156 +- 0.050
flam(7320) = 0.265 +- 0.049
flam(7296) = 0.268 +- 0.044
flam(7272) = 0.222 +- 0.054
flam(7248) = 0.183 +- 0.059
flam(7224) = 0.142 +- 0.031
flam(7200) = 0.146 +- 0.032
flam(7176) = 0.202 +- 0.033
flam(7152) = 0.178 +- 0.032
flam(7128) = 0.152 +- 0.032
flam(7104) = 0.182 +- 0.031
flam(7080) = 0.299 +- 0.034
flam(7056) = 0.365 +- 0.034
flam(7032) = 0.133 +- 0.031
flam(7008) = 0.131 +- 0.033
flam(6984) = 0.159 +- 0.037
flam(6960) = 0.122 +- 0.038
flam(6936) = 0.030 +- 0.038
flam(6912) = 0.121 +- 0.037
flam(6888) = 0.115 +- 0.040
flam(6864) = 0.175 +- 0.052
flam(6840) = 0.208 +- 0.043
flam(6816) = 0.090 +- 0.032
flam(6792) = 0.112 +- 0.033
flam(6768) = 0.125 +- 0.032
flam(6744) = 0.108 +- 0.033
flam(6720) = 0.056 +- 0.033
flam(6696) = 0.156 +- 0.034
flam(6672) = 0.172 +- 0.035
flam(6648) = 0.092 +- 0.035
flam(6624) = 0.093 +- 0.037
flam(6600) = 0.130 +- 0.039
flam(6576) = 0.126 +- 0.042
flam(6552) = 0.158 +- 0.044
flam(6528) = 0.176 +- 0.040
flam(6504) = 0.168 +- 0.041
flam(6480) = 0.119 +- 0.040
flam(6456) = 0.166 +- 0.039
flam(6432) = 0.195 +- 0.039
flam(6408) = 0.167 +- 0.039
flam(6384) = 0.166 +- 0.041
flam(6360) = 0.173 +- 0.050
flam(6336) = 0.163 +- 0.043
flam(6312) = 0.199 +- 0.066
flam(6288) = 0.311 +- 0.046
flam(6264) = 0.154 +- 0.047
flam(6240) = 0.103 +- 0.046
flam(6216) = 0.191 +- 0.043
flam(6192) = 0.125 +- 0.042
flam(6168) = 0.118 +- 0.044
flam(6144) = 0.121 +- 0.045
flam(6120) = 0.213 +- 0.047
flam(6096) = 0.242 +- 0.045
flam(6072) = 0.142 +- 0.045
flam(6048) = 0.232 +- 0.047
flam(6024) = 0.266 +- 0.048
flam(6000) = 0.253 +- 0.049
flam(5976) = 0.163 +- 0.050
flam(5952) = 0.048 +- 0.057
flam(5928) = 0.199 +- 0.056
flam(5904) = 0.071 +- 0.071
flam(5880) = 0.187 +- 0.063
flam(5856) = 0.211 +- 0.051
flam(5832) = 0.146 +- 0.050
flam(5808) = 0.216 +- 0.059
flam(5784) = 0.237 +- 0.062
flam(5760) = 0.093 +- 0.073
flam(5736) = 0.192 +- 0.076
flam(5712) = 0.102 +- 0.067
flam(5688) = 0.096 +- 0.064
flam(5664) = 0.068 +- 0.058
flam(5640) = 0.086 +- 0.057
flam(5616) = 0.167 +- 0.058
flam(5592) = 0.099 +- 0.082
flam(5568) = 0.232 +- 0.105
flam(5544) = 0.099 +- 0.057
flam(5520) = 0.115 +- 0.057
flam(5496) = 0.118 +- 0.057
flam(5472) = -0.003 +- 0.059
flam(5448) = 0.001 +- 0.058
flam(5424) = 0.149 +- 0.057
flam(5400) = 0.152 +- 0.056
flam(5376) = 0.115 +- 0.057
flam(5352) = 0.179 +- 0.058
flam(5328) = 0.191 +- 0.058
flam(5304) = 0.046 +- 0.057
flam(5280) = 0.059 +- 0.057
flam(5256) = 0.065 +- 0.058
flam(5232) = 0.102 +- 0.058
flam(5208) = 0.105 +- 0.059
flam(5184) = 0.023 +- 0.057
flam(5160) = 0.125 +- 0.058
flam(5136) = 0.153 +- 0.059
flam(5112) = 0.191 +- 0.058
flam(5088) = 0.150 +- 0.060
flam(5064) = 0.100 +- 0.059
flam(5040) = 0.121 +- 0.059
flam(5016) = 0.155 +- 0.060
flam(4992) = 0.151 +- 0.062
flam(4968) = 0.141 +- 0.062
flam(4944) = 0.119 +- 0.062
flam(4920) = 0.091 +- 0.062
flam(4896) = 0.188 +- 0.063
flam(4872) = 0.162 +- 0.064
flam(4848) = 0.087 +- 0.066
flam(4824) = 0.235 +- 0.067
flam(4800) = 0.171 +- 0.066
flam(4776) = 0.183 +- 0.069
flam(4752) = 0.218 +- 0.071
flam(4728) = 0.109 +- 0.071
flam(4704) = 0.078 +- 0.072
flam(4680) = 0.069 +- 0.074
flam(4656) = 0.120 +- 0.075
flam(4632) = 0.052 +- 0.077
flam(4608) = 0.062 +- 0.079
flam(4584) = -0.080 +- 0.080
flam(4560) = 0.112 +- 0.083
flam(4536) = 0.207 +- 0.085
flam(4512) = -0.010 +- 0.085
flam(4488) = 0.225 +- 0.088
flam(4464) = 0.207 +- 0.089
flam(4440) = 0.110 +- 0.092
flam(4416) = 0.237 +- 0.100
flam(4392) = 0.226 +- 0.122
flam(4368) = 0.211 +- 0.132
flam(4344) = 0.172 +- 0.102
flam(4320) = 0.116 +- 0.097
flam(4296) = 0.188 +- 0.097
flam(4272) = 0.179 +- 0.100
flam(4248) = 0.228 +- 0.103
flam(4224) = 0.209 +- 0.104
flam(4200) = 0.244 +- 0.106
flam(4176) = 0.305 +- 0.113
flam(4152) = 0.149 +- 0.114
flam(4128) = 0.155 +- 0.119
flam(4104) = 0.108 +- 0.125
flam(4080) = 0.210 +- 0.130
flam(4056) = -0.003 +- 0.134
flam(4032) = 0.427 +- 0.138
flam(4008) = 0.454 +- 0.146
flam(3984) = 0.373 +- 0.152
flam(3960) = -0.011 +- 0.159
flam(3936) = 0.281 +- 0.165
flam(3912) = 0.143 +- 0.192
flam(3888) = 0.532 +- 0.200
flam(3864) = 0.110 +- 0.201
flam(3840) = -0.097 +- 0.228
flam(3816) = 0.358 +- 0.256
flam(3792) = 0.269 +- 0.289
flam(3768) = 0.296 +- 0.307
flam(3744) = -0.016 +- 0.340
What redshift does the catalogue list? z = 0.90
